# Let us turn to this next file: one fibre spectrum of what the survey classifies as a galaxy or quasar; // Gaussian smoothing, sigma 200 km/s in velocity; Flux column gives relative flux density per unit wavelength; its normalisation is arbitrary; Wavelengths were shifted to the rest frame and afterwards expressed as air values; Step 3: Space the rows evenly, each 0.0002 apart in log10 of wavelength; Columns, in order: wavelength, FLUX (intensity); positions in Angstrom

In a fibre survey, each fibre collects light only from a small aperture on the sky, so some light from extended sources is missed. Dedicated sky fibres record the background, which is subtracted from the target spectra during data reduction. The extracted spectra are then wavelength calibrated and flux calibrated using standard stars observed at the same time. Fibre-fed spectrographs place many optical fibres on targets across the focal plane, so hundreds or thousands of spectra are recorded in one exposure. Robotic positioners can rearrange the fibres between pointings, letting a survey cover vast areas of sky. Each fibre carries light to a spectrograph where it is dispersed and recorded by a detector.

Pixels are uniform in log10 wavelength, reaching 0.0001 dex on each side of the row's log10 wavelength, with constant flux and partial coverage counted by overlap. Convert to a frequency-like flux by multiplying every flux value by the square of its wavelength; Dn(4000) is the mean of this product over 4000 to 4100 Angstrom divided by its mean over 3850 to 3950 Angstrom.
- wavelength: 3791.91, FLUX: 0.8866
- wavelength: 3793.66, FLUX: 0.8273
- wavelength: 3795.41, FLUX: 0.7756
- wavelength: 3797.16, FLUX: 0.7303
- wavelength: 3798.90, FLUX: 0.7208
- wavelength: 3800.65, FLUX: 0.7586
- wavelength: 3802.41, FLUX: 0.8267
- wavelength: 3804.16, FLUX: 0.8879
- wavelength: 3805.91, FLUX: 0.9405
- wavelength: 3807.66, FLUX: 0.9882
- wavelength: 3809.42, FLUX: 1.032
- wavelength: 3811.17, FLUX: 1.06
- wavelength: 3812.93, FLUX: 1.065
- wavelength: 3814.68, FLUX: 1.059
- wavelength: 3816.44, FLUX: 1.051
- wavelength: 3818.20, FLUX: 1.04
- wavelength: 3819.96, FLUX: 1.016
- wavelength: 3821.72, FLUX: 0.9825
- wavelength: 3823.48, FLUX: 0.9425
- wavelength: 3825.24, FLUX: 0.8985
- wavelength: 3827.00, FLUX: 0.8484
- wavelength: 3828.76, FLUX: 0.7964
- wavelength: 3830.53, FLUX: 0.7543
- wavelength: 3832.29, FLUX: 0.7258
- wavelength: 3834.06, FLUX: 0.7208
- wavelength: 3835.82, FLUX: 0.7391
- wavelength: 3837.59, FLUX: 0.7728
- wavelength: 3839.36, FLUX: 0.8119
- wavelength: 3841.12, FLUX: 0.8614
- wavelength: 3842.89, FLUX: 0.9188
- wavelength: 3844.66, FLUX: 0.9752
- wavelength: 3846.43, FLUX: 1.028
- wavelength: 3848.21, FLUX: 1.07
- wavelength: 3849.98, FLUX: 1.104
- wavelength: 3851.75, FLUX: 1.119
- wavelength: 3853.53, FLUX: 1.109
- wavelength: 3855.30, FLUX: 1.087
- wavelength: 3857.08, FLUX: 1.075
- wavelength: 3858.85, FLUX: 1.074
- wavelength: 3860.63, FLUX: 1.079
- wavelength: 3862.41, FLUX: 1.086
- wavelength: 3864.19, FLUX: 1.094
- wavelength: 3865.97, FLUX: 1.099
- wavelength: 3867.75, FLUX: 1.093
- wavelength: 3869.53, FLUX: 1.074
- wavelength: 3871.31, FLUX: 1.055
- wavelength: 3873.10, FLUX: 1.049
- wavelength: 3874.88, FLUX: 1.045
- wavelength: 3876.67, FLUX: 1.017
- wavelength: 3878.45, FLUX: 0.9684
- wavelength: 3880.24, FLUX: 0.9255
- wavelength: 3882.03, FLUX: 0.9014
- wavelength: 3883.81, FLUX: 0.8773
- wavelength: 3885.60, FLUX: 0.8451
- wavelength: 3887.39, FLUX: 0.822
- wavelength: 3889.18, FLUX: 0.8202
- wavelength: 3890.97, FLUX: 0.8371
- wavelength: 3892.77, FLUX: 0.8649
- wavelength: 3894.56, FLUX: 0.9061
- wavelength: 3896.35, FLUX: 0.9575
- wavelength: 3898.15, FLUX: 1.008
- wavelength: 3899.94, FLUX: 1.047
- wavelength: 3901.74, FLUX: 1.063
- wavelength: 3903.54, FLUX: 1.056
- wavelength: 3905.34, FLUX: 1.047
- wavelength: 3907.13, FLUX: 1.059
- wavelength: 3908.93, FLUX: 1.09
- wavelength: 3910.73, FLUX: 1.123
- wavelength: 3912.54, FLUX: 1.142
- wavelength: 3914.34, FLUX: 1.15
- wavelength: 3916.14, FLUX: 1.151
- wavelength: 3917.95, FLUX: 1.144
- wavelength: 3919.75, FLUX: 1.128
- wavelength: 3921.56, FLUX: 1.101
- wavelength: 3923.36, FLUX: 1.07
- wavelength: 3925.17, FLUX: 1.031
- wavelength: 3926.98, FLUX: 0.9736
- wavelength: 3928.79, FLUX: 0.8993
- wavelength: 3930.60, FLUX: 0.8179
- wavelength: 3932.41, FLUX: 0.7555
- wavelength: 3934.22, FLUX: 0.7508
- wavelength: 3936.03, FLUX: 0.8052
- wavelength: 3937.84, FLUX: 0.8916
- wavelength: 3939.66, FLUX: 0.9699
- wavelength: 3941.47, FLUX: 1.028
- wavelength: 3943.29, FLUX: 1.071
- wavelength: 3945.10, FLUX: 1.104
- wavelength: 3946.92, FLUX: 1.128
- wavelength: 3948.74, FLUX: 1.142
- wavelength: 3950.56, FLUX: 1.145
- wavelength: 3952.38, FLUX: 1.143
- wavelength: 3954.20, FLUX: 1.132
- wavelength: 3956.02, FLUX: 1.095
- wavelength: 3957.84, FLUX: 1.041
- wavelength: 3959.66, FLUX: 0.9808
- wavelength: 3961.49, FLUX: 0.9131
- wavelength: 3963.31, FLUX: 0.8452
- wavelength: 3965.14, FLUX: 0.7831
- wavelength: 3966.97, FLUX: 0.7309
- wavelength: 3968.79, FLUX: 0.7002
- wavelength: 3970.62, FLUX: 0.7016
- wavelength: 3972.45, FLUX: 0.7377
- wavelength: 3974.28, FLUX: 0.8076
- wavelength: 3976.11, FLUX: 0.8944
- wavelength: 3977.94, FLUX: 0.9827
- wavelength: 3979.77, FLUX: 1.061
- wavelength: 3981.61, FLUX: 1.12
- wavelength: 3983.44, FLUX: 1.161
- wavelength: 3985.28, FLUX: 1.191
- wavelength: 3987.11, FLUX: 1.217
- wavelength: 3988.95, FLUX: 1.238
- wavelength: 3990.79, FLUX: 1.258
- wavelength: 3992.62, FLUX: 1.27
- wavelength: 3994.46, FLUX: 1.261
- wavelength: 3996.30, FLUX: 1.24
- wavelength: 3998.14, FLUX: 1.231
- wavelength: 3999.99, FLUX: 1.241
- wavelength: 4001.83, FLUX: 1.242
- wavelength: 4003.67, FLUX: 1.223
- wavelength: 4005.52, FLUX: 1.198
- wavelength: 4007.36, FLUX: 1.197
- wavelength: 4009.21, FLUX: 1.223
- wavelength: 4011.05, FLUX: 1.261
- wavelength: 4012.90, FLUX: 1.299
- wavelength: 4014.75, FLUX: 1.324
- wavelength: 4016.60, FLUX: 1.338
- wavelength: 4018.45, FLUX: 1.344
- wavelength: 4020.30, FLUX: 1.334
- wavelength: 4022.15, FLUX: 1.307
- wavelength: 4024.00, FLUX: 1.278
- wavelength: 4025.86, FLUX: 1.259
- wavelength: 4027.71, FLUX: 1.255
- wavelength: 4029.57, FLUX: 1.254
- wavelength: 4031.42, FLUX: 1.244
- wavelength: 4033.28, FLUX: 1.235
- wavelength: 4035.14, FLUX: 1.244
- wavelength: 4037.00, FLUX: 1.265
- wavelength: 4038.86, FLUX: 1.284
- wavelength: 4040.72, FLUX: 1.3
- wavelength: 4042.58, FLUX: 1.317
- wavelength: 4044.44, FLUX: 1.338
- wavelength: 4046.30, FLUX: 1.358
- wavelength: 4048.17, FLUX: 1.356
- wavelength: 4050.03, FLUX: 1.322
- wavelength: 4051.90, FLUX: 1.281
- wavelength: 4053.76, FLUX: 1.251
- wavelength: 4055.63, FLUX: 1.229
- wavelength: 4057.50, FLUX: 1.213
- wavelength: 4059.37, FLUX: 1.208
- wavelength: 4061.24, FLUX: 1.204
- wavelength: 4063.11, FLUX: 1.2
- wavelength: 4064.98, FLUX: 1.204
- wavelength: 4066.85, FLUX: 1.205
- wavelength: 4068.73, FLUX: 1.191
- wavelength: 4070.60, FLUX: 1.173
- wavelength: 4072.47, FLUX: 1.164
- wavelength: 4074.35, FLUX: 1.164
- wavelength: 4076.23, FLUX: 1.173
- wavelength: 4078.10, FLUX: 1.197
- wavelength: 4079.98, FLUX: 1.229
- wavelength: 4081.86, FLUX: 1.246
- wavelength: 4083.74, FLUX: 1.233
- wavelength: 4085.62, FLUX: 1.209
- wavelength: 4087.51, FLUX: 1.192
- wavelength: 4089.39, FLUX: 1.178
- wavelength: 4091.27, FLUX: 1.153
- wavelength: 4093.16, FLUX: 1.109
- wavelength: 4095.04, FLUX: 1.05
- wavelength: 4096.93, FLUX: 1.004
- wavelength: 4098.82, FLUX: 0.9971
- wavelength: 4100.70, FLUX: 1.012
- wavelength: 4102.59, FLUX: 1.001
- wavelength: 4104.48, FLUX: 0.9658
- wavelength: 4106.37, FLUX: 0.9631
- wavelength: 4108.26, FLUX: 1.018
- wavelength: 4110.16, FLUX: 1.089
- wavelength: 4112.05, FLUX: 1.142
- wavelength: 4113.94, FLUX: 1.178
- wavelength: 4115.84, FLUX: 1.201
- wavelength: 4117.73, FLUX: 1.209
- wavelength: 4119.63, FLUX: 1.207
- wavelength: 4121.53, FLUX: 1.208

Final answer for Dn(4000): 1.3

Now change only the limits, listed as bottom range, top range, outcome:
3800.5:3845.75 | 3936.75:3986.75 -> 1.17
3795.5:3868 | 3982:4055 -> 1.47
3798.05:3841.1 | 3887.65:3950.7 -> 1.19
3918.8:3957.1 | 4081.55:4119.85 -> 1.19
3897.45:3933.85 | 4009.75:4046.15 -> 1.31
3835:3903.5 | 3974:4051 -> 1.36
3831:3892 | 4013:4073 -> 1.44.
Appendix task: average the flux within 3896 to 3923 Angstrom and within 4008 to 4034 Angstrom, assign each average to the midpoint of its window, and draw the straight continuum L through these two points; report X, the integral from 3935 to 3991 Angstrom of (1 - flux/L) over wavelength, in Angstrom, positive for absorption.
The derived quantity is 8.7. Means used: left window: 1.09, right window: 1.28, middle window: 0.997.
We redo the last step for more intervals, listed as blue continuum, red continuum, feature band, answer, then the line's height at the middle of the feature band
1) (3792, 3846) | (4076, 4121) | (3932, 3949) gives 0.4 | 0.989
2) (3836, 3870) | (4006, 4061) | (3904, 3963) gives 5.5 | 1.14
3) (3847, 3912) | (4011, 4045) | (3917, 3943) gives 3.5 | 1.11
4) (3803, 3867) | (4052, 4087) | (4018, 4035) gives -1.6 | 1.16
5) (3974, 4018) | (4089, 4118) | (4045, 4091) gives -4.5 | 1.11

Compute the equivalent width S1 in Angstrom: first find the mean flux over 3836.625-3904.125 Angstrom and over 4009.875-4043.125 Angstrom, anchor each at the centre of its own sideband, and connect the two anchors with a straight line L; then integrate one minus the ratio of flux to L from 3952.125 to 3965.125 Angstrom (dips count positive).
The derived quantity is 1.8 Angstrom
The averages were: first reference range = 0.989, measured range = 0.999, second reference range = 1.28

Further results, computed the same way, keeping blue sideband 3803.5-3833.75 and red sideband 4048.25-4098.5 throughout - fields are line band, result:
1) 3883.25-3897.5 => 2.0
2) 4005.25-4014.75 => -1.0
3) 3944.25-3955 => -0.6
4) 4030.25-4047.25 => -1.9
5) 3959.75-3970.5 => 2.8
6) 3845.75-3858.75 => -1.5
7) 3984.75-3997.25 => -1.5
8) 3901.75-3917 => -1.0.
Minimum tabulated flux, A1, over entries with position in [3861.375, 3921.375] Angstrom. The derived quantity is 0.8202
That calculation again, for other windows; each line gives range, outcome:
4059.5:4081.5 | 1.164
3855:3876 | 1.045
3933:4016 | 0.7002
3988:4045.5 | 1.197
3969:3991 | 0.7016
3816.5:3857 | 0.7208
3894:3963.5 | 0.7508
